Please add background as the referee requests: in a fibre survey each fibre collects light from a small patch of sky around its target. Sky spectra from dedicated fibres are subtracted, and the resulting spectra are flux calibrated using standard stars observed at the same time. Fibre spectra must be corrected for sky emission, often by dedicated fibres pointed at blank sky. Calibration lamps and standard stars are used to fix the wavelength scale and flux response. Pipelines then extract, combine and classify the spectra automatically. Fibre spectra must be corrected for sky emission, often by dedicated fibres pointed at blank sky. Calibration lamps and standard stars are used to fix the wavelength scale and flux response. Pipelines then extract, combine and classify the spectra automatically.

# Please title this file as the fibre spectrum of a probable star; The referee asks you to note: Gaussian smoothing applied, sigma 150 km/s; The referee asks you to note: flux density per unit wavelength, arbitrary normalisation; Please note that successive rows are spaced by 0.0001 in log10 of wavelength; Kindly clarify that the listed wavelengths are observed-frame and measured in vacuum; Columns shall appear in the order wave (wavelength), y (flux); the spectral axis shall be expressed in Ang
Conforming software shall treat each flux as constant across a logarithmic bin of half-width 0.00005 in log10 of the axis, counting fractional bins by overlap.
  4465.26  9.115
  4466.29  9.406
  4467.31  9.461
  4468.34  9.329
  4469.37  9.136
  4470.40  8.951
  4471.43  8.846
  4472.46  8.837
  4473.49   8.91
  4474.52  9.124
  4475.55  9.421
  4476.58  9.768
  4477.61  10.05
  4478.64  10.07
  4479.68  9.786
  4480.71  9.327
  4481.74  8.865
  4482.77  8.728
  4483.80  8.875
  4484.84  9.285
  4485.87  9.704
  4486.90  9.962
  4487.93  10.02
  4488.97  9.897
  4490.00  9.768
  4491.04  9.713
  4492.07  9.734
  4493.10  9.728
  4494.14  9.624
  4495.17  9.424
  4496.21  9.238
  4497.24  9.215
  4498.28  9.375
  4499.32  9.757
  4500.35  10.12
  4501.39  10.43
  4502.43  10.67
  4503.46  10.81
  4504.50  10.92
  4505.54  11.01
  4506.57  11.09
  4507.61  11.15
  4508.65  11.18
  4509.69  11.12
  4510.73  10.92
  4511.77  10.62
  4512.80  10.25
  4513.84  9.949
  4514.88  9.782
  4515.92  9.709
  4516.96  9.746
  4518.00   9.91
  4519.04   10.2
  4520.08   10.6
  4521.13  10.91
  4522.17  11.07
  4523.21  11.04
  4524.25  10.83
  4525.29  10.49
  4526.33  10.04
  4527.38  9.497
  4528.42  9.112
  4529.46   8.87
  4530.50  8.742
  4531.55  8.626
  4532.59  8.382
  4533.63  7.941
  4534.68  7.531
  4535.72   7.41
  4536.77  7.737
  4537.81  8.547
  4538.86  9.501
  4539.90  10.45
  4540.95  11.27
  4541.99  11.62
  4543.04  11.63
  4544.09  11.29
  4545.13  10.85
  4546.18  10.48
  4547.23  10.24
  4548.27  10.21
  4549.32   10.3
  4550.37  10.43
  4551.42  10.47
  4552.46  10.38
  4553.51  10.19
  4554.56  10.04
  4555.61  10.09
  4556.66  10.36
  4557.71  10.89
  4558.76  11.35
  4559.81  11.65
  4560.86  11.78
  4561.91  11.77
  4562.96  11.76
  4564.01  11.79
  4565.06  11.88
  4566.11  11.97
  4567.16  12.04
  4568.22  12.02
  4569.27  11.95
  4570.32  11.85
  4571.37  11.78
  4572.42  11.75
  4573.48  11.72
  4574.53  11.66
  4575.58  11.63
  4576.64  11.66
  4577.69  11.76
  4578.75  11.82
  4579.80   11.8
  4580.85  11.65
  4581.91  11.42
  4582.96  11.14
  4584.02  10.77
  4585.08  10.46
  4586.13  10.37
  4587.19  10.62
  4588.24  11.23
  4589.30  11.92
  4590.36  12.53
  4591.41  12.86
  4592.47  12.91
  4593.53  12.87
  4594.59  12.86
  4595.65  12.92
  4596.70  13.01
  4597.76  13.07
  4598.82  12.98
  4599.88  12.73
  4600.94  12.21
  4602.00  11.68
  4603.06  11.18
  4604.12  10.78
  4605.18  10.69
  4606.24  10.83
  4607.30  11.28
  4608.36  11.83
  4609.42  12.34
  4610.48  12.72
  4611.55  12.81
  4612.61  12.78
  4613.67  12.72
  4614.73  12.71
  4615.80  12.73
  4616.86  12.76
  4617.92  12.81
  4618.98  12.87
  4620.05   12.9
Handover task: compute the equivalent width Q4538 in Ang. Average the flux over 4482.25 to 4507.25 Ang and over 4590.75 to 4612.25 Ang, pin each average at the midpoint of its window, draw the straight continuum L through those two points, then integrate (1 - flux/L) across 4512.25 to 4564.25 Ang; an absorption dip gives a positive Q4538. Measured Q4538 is 3.4 Ang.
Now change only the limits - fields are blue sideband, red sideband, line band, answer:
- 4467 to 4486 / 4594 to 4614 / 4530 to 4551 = 2.1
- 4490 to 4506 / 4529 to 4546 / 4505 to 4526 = -1.8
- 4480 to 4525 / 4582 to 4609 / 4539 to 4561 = 0.5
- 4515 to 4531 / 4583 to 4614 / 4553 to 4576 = -0.7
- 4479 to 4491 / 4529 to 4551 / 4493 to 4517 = -1.8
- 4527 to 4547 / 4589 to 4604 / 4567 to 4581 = -0.5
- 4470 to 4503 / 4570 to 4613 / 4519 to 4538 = 2.0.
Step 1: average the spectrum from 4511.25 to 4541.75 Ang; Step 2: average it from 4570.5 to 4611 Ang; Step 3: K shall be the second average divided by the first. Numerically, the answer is 1.23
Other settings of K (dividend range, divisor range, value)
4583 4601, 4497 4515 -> 1.15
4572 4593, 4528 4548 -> 1.22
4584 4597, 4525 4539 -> 1.38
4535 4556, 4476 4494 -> 1.06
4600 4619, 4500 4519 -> 1.15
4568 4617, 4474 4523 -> 1.19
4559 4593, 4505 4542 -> 1.18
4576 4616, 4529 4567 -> 1.17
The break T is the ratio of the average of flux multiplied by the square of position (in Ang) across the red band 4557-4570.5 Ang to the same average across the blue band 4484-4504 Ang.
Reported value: 1.2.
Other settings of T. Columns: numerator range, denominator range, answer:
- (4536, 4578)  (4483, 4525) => 1.11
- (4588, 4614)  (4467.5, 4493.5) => 1.37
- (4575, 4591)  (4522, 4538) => 1.28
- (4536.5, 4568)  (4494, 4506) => 1.10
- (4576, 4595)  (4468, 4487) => 1.32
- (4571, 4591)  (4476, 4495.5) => 1.25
